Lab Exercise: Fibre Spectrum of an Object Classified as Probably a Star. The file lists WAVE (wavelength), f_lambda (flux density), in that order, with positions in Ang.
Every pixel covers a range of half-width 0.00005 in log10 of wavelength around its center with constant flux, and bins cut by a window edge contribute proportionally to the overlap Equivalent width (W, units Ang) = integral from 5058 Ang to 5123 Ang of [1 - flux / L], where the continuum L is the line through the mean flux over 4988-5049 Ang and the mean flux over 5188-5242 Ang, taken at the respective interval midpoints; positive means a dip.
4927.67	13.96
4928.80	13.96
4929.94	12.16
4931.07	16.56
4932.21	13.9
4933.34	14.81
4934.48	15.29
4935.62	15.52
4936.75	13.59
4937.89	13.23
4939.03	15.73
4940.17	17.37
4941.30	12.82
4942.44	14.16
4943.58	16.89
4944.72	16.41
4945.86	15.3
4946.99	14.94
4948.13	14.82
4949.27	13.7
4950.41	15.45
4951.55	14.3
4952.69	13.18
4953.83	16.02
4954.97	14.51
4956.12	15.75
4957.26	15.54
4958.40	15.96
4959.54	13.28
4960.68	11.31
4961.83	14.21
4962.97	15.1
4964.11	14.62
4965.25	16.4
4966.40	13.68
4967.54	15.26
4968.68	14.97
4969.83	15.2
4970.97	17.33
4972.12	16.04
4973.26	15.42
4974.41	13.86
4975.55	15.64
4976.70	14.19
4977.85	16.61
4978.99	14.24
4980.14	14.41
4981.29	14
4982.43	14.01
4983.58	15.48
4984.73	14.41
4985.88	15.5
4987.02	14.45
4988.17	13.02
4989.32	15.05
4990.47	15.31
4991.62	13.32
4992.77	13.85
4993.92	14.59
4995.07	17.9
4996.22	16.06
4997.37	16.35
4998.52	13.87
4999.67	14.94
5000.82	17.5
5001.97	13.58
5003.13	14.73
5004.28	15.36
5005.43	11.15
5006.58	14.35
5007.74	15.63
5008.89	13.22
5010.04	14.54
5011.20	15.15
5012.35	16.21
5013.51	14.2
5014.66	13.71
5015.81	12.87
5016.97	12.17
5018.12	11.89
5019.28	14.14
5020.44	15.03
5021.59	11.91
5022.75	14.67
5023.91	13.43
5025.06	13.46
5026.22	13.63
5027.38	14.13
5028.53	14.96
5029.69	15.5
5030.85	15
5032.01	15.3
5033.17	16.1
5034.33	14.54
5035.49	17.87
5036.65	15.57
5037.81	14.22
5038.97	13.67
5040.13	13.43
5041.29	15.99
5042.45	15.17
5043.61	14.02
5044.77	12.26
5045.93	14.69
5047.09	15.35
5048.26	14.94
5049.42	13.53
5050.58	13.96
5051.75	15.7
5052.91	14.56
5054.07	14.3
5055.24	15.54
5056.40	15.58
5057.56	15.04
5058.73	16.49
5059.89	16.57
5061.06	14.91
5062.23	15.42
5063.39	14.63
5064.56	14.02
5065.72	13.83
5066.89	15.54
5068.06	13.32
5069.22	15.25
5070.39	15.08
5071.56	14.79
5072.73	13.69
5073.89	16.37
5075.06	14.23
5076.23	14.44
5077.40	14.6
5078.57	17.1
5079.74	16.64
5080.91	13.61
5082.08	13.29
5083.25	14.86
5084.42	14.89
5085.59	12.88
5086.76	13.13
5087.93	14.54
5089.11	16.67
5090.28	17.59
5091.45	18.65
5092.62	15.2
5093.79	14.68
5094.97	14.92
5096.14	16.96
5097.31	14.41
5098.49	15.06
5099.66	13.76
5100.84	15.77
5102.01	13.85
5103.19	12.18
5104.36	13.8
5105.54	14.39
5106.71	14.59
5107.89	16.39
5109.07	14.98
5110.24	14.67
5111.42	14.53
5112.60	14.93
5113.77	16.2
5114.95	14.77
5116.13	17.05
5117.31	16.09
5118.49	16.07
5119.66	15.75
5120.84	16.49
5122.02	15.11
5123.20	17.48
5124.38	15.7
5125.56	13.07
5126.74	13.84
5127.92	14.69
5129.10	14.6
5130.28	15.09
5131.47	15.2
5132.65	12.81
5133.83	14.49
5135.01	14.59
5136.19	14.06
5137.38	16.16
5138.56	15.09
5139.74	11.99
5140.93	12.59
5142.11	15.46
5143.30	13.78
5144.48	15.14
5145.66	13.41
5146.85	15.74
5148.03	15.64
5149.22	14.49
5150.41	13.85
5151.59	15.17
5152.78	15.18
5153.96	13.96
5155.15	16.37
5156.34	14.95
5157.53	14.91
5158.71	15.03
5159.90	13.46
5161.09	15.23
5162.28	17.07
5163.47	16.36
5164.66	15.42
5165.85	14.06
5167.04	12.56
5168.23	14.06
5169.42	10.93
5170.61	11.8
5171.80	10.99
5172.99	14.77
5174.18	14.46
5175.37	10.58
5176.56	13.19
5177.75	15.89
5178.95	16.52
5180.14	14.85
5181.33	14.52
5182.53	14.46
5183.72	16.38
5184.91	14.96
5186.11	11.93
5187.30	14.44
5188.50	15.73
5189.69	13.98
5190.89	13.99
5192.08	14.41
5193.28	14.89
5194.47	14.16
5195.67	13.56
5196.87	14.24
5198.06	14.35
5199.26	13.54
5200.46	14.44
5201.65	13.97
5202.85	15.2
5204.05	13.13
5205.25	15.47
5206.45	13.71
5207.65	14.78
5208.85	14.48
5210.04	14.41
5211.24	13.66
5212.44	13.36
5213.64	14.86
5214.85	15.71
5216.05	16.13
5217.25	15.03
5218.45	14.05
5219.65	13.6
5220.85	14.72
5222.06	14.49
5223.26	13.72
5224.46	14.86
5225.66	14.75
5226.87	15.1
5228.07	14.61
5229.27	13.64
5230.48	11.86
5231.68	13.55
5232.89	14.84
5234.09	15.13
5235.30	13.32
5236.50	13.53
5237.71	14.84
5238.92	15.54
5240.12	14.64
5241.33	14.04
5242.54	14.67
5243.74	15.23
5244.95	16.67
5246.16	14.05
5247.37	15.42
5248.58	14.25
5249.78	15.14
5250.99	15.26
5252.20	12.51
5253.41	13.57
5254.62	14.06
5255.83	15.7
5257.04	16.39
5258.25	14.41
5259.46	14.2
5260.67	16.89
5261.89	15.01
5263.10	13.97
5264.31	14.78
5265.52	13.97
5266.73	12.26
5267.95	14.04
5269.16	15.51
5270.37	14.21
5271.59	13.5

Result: -2.9 Ang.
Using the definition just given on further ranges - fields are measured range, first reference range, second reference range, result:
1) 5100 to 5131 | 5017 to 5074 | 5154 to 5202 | -1.33 Ang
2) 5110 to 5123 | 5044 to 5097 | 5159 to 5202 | -0.93 Ang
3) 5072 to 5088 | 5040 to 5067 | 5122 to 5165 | 0.23 Ang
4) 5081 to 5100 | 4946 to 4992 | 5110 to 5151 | -0.28 Ang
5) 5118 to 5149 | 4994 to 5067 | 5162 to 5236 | -0.77 Ang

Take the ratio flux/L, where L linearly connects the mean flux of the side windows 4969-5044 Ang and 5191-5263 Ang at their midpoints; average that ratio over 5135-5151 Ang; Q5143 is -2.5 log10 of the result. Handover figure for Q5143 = 0.01 mag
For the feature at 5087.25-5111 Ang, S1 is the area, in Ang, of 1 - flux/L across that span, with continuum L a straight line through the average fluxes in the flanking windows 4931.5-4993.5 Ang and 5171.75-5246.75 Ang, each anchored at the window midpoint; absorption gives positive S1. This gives -0.9 Ang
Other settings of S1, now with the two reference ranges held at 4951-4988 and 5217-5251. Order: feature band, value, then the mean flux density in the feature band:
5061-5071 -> 0.0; 14.7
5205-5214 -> 0.1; 14.3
